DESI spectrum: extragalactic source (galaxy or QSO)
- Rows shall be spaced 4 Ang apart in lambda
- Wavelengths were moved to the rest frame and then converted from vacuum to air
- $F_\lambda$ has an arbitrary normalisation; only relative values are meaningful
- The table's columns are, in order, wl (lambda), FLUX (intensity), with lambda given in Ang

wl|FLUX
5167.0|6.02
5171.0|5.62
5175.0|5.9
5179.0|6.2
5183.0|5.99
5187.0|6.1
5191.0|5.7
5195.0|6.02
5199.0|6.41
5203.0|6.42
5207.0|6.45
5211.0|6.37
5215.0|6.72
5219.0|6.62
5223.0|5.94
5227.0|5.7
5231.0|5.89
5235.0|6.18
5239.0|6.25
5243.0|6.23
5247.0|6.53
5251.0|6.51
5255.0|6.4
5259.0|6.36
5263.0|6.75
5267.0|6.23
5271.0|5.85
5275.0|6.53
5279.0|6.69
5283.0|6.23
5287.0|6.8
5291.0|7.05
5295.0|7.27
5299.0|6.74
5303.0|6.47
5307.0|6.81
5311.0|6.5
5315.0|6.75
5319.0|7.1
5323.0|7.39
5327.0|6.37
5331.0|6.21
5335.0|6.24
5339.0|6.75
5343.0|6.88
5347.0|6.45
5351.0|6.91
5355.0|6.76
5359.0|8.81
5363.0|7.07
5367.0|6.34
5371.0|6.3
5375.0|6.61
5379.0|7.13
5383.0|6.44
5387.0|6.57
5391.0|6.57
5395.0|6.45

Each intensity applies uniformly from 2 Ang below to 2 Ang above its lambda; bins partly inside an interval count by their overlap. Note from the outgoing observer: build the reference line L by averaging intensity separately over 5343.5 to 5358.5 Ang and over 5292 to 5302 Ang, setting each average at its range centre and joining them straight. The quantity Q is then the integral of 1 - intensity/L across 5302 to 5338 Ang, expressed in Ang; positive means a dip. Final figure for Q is 1.5 Ang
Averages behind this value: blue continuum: 6.96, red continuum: 6.93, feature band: 6.66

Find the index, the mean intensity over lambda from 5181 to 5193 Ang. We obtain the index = 5.93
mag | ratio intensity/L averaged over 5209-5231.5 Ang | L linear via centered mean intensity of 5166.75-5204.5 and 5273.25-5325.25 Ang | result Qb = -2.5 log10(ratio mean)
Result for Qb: 0.01 mag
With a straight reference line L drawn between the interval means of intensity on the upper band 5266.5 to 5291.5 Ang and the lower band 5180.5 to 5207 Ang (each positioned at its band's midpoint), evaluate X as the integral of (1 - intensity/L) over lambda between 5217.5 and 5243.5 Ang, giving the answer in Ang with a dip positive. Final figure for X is 0.7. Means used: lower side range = 6.13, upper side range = 6.46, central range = 6.1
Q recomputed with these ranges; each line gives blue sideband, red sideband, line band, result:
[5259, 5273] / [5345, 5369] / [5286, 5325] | -1.59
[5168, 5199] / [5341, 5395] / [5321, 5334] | 0.01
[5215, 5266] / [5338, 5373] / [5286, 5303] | -0.84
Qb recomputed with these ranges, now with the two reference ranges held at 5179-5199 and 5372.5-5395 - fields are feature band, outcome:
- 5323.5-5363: -0.056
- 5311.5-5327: -0.081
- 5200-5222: -0.068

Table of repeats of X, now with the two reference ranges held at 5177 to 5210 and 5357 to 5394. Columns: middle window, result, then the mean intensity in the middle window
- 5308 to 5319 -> -0.2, 6.73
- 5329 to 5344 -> 0.5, 6.5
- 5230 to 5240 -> 0.3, 6.11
